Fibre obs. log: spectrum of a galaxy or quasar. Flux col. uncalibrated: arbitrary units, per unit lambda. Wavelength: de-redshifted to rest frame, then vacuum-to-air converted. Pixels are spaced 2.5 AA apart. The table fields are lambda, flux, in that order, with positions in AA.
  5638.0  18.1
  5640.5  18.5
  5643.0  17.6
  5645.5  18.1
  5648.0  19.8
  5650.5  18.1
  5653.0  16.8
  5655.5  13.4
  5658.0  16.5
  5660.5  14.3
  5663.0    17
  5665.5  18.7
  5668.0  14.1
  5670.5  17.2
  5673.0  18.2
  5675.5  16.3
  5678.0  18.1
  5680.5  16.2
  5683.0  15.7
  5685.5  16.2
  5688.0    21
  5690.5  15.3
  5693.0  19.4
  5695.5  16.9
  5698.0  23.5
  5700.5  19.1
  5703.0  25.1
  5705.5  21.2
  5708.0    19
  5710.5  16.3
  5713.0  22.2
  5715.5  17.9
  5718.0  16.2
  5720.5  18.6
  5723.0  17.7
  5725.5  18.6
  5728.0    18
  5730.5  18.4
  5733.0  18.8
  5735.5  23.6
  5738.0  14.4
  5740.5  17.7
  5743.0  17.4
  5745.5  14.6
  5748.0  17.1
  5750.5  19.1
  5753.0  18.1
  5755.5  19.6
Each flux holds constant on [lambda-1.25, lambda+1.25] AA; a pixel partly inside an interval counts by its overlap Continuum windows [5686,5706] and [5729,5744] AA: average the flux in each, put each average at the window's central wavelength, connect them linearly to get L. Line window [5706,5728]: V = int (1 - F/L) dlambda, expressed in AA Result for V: 0.89 AA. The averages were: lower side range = 20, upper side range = 18.4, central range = 18.4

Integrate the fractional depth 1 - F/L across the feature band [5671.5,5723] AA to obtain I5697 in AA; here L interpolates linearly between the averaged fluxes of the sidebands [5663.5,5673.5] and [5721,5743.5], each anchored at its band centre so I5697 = -3.0 AA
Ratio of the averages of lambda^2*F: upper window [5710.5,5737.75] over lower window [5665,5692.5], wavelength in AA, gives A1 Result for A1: 1.12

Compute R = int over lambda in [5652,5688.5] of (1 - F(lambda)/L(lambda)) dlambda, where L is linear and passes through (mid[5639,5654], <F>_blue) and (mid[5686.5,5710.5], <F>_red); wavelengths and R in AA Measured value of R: 4.6 AA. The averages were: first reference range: 18.2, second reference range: 19.8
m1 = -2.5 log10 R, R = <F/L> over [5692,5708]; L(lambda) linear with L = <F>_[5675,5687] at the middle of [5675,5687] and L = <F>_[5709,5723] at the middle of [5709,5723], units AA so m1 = -0.19 mag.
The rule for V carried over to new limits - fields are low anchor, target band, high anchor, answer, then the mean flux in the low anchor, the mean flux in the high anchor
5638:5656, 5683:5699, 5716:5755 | -0.5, 17.7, 17.9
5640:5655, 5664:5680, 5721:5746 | 0.8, 17.9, 18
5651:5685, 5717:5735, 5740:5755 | -1.2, 16.4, 17.4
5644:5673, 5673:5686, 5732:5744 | 0.4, 16.8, 18.4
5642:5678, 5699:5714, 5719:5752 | -2.5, 16.9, 18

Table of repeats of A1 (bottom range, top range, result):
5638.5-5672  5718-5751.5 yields 1.09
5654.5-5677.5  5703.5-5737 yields 1.19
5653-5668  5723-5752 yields 1.16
